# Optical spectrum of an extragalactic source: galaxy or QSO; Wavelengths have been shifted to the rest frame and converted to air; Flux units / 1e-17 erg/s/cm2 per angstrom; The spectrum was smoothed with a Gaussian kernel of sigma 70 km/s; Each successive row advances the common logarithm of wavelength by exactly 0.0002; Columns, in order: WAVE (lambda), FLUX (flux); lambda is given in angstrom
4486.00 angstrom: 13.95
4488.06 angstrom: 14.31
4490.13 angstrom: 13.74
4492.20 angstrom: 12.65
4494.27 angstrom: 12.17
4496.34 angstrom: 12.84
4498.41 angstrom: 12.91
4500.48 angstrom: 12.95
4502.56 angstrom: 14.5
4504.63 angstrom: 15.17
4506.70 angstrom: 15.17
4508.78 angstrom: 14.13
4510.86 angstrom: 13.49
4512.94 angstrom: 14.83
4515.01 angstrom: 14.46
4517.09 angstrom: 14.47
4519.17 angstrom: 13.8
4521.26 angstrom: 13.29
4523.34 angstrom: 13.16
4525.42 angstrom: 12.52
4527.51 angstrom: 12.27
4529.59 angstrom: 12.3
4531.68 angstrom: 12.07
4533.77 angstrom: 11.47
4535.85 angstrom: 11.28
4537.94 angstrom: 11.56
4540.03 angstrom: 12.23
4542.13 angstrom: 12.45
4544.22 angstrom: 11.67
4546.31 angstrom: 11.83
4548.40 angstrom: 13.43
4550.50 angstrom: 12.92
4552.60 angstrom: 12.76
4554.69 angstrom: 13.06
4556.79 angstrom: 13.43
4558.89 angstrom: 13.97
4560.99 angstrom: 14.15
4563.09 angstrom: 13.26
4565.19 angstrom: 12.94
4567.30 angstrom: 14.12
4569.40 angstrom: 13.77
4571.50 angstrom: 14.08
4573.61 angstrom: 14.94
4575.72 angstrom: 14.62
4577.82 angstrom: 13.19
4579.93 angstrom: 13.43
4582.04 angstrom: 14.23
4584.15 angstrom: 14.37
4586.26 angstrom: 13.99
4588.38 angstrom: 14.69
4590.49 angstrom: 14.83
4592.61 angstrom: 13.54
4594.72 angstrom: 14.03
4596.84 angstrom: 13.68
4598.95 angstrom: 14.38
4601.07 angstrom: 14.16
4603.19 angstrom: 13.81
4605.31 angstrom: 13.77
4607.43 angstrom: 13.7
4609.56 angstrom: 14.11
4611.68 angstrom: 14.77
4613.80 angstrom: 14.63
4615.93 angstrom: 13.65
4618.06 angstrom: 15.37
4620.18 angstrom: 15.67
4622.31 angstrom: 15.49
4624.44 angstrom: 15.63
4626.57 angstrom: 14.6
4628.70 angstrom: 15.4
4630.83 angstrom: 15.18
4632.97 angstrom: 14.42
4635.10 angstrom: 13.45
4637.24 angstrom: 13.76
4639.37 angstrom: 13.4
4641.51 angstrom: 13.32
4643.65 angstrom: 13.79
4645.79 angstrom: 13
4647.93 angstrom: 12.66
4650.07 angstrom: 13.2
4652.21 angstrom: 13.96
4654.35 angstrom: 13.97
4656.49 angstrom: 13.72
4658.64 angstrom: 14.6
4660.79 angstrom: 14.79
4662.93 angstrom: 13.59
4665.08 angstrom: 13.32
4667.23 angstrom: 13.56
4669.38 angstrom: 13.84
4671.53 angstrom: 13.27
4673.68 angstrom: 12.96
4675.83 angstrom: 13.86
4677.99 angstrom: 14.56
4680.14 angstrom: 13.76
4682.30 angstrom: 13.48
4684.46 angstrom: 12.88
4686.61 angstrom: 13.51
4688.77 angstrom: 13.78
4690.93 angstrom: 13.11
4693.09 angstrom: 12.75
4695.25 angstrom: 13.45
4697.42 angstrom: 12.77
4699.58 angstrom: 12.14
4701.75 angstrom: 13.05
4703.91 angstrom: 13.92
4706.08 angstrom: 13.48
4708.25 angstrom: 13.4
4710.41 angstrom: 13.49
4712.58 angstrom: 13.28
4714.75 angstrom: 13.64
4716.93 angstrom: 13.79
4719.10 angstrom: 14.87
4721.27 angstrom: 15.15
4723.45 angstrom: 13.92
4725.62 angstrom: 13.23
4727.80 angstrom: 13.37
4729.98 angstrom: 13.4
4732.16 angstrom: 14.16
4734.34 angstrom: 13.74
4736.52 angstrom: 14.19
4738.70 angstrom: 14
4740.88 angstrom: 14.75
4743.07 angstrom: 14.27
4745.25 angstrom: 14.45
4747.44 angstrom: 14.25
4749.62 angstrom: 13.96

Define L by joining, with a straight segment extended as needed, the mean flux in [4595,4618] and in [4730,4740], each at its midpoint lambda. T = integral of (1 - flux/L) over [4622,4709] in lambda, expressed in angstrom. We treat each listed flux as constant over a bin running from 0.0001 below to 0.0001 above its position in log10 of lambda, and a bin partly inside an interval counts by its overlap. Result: 2.1 angstrom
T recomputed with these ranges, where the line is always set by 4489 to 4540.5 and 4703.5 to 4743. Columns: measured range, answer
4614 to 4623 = -1.0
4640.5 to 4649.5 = 0.3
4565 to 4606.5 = -1.9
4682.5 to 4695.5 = 0.5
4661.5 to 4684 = 0.2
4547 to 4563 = 0.0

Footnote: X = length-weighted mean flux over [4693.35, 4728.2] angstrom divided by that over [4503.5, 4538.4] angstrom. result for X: 1.02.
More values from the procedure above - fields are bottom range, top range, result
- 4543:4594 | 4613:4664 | 1.04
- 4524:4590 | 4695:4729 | 1.03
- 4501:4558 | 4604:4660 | 1.08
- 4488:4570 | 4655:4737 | 1.03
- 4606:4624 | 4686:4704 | 0.89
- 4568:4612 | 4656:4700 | 0.96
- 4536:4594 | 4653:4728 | 1.01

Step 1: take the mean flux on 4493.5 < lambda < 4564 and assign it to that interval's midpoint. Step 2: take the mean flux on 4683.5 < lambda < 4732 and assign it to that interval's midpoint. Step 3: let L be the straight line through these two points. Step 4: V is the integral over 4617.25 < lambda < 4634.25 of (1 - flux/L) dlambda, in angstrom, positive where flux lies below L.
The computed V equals -2.4 angstrom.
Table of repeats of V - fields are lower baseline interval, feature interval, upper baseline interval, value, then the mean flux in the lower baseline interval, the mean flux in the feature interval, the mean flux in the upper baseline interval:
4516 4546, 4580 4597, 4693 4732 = -1.80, 12.5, 14.1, 13.5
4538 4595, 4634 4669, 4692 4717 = -0.76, 13.5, 13.6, 13.2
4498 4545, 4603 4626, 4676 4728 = -2.21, 13.1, 14.6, 13.5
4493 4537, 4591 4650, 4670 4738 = -3.27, 13.3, 14.2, 13.6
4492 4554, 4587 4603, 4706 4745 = -0.98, 13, 14.2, 13.9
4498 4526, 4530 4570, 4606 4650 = 3.77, 14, 12.7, 14.3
